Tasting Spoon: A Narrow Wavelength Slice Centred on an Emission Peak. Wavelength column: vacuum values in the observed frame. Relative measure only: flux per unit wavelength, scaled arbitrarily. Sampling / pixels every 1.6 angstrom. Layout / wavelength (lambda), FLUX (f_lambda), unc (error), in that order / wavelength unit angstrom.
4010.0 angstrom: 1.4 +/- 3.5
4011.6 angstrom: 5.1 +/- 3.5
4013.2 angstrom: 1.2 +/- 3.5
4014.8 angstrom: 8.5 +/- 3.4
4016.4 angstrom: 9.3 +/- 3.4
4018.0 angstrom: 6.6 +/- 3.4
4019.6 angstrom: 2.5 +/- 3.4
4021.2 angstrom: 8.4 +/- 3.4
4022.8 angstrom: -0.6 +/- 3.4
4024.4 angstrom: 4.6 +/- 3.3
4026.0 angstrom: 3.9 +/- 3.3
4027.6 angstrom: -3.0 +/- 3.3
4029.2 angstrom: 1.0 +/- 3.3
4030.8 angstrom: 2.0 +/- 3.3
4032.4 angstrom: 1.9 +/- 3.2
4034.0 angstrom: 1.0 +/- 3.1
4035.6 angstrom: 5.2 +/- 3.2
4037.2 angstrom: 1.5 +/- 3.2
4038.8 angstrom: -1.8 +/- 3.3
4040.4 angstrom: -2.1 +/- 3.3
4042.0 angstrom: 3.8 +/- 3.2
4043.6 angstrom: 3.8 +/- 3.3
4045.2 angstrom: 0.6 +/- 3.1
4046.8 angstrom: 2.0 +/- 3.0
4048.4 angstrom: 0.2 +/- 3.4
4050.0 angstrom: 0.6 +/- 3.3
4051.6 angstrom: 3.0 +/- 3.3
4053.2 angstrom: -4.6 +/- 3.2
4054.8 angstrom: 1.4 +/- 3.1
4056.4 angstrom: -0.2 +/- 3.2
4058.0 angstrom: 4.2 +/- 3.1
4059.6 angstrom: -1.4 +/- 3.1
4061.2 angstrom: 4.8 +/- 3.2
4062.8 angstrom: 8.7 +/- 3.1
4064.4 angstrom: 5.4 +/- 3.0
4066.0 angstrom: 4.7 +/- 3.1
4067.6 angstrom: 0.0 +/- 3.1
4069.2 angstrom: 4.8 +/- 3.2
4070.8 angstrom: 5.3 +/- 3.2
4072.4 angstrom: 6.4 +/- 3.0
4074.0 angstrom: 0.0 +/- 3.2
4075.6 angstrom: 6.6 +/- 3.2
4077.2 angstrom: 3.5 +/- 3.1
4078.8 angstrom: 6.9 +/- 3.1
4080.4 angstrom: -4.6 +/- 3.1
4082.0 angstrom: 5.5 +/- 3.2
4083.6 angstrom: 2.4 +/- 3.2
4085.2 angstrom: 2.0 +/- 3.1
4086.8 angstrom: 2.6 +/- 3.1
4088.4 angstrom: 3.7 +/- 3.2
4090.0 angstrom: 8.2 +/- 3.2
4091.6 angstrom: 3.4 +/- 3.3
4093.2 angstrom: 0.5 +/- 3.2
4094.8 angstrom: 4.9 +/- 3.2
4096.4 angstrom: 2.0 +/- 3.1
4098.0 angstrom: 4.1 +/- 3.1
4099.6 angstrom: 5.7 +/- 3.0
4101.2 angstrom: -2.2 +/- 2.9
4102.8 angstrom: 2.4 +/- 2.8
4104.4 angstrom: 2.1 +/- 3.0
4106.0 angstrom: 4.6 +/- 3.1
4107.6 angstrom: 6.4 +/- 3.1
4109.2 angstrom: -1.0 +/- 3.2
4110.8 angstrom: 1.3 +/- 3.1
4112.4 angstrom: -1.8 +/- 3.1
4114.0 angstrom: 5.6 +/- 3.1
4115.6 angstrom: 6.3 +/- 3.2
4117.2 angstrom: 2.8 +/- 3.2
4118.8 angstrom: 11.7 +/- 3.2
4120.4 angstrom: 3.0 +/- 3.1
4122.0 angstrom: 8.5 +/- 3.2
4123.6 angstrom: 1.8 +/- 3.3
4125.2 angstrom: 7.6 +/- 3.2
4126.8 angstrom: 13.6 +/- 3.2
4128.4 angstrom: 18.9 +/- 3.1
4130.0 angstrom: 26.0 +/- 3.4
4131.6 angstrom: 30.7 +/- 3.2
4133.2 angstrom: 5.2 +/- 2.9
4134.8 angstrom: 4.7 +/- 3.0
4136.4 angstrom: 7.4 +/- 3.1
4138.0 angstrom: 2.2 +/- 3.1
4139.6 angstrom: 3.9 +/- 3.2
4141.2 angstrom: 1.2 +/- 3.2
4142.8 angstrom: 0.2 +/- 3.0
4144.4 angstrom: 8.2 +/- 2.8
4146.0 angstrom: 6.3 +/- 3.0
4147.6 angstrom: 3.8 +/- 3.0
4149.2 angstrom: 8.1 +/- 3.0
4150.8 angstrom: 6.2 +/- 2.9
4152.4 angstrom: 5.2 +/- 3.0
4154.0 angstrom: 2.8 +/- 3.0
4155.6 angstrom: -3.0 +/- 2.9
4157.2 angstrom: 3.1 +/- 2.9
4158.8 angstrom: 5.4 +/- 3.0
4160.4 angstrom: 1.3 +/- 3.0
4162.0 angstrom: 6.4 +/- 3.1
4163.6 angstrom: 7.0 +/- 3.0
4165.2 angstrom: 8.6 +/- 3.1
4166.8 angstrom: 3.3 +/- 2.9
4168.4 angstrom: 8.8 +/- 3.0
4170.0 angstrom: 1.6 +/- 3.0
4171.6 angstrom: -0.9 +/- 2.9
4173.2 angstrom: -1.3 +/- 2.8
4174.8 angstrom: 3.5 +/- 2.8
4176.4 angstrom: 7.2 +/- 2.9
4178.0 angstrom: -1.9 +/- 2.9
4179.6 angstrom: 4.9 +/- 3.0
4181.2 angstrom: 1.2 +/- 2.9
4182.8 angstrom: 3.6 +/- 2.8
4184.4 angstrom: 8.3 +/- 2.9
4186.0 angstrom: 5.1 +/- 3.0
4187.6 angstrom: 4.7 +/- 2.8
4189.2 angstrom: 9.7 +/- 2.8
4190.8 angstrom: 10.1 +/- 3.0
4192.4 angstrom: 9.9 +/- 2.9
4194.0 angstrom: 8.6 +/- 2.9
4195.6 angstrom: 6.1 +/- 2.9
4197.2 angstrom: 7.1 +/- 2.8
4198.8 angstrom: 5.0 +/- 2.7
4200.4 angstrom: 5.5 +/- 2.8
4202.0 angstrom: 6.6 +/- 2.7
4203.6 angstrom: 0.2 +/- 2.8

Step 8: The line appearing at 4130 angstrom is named [O II]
